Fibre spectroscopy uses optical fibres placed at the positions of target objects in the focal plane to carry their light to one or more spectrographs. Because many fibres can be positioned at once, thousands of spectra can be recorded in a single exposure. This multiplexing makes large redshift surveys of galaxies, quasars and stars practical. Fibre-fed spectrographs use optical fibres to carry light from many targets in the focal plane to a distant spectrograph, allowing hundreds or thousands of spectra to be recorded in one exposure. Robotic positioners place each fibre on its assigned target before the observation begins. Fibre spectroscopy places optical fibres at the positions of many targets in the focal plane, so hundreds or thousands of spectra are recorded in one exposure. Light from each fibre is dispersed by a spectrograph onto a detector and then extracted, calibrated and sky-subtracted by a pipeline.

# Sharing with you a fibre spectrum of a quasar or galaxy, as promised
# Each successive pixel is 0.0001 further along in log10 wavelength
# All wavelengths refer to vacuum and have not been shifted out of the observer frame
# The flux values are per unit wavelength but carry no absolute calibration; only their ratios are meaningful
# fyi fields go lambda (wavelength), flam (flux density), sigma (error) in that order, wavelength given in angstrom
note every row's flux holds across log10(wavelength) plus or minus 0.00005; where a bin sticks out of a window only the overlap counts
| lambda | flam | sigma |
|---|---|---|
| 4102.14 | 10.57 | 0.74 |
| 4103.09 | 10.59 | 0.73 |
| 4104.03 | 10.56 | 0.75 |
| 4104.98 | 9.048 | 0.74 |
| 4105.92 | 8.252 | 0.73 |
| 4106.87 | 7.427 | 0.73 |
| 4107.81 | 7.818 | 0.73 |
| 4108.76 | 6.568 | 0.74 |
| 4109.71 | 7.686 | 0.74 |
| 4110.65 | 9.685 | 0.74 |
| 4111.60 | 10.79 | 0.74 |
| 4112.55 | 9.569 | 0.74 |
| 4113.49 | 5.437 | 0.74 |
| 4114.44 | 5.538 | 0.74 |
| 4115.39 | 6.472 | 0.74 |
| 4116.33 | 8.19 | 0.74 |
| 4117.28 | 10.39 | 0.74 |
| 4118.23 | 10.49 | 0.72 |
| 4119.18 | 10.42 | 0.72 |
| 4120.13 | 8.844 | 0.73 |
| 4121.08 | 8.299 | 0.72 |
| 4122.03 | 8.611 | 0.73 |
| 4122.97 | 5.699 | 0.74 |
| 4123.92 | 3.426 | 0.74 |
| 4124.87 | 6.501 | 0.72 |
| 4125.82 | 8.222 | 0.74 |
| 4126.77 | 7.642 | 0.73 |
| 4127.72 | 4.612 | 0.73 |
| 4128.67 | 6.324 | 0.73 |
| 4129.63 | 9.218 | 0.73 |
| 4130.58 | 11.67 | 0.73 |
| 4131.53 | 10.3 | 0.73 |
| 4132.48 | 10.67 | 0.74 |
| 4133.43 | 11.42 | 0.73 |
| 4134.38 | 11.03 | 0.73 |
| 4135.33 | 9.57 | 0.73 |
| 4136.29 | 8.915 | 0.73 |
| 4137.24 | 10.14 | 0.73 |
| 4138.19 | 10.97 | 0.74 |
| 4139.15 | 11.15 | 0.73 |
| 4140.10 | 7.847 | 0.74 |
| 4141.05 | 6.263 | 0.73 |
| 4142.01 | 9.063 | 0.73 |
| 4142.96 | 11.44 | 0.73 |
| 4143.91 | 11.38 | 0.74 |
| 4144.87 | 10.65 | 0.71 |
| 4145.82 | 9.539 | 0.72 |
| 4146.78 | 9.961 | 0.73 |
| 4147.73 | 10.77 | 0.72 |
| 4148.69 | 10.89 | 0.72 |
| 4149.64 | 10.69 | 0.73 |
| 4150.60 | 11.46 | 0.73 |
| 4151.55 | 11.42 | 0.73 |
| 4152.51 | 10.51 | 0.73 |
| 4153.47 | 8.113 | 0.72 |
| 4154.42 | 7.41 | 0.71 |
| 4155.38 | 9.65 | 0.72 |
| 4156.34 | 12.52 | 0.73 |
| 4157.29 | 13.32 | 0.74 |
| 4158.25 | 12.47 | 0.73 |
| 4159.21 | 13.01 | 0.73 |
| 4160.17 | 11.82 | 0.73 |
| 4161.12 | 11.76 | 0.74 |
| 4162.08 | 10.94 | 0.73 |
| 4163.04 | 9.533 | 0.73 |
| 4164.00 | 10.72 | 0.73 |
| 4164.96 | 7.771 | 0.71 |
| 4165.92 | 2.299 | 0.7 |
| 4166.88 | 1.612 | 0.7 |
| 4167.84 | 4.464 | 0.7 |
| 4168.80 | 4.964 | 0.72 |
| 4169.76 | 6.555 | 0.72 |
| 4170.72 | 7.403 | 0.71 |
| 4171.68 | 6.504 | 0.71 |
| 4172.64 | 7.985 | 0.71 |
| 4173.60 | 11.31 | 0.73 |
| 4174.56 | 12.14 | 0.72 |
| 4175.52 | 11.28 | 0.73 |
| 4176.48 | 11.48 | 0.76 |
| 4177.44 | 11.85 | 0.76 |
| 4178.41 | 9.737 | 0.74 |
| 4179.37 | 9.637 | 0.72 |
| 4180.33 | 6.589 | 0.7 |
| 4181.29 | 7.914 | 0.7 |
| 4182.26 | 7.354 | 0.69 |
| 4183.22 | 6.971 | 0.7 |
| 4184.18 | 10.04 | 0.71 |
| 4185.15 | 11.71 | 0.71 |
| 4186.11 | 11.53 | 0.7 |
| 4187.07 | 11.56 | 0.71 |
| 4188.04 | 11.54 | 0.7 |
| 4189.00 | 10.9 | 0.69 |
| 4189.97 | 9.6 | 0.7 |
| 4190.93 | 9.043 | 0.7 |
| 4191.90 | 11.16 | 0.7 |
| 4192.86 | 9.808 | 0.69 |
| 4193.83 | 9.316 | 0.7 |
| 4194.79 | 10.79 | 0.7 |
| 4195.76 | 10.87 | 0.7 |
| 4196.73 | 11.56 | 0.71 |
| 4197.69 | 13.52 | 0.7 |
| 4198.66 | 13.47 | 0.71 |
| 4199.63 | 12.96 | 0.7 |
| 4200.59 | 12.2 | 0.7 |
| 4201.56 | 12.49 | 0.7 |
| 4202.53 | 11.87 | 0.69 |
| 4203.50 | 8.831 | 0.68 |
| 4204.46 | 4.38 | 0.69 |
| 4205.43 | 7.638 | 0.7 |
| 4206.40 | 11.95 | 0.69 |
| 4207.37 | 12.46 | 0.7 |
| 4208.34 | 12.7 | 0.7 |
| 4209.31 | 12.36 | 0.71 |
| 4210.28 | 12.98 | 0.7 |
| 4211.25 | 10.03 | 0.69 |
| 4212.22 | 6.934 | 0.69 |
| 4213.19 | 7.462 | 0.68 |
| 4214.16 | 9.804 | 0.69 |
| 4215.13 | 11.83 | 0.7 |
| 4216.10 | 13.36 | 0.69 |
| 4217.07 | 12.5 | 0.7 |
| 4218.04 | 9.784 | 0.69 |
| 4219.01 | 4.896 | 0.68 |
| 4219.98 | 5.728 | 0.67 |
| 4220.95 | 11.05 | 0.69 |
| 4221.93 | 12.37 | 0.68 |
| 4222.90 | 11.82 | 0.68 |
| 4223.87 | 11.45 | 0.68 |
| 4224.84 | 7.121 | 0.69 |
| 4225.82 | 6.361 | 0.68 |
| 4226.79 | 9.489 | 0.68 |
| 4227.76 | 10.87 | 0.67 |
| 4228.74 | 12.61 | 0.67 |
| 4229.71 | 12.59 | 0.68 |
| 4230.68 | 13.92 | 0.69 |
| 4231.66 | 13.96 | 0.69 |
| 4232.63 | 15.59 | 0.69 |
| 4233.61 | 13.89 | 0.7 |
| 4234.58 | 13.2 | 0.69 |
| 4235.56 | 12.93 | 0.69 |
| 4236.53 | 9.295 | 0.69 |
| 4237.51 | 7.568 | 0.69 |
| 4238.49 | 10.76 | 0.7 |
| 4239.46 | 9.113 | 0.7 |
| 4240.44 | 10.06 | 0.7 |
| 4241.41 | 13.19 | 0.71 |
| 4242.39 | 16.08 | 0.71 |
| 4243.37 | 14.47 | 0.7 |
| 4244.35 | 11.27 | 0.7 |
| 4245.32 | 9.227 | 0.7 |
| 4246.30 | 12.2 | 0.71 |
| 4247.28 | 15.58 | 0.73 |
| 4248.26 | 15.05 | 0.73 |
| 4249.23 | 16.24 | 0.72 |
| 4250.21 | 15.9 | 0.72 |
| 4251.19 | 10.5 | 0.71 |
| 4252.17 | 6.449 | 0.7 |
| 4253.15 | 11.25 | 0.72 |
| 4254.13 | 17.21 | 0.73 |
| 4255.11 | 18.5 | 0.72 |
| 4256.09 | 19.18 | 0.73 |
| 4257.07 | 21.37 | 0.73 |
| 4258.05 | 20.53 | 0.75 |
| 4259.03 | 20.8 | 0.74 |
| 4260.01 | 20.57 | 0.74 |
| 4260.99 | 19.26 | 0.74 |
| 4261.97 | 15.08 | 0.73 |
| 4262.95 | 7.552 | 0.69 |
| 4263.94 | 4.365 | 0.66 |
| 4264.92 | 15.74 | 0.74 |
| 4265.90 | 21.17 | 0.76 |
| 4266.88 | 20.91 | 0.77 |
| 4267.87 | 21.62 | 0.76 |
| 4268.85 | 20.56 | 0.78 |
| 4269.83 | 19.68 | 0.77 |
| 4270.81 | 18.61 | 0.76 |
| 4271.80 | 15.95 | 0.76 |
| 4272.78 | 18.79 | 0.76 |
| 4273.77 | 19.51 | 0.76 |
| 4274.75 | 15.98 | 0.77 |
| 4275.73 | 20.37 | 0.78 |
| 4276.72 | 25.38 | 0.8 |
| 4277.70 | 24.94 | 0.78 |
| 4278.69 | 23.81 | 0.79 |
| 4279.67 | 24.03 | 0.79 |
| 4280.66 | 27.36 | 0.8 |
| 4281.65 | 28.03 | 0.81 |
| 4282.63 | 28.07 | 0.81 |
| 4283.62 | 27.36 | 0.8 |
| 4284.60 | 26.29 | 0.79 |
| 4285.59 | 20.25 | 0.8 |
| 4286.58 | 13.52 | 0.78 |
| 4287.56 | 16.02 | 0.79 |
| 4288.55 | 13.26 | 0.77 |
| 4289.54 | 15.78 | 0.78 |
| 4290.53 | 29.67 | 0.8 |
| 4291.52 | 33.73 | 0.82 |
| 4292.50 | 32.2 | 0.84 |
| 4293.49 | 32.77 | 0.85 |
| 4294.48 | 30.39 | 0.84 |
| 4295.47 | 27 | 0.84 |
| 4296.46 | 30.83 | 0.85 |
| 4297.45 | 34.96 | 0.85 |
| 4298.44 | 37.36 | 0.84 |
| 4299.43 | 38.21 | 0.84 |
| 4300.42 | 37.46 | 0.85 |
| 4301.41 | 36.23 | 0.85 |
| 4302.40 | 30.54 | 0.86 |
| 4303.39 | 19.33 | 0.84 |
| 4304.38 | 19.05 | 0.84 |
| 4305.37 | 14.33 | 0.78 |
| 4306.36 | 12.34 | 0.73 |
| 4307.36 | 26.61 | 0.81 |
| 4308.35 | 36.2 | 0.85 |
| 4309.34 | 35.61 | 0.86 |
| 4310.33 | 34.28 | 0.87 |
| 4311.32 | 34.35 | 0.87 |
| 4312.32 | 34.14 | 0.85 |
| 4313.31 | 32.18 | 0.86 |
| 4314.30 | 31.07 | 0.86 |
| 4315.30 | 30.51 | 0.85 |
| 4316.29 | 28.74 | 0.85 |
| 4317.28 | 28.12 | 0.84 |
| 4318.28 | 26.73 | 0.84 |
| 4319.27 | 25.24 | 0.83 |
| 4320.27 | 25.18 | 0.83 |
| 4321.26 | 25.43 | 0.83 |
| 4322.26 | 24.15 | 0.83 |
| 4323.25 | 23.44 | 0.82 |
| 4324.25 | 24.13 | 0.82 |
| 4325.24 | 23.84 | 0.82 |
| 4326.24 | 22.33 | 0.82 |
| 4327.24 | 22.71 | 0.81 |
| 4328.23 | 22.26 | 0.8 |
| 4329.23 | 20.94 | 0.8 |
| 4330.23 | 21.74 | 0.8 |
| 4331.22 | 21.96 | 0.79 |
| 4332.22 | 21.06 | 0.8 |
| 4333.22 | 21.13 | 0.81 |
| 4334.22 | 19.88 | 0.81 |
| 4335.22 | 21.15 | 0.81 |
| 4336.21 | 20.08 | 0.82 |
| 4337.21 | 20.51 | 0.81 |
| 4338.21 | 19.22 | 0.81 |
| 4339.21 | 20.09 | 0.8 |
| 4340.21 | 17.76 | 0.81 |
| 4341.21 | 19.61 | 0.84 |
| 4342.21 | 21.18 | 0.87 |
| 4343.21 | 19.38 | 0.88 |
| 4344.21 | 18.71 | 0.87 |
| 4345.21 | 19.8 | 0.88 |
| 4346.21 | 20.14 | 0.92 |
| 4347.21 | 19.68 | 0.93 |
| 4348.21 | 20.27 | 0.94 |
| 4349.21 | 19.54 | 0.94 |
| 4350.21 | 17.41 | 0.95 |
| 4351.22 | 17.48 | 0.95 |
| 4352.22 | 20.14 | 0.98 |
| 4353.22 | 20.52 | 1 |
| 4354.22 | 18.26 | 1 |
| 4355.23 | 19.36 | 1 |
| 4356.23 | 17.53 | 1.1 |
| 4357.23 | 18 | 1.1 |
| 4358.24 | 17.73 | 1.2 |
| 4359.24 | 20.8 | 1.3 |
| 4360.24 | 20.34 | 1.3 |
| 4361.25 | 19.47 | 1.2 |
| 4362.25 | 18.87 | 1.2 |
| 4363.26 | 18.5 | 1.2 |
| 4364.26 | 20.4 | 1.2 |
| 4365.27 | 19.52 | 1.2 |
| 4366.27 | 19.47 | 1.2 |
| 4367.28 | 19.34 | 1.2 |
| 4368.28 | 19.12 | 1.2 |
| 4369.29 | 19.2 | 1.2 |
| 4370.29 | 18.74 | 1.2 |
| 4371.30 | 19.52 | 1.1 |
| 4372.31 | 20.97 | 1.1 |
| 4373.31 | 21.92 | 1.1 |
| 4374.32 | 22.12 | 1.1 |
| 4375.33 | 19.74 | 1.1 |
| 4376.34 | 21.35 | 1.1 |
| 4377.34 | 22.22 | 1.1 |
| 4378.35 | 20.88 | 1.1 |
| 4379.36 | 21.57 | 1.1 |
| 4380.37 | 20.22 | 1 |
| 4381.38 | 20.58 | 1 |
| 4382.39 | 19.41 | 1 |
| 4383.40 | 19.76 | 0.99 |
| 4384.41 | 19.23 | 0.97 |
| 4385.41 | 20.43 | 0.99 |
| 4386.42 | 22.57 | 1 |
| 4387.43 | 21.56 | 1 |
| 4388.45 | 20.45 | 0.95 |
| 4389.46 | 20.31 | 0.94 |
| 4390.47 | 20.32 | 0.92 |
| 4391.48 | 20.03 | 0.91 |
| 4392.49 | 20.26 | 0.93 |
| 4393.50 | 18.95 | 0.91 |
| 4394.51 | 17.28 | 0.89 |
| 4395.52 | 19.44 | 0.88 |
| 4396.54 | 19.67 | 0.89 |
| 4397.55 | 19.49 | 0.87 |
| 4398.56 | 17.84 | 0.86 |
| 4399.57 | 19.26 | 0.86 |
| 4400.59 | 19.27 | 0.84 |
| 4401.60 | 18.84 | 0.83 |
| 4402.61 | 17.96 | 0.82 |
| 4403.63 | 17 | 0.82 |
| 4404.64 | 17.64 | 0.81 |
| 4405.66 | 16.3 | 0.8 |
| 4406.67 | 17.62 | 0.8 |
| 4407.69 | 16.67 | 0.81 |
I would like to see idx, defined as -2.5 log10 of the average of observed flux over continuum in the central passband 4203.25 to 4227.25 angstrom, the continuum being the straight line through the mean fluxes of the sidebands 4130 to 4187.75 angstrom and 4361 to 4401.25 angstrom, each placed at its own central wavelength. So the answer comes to 0.24 mag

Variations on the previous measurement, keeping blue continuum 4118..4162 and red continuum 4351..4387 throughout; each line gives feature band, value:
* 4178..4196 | 0.205 mag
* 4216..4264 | 0.119 mag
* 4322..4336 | -0.218 mag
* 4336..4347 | -0.056 mag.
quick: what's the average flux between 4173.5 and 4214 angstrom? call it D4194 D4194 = 10.5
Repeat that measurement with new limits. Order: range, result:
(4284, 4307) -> 26.2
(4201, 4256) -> 11.5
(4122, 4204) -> 9.66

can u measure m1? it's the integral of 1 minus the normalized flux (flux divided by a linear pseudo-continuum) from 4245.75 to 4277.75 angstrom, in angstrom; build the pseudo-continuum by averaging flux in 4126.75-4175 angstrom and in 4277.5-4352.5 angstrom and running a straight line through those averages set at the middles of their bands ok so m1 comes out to 4.50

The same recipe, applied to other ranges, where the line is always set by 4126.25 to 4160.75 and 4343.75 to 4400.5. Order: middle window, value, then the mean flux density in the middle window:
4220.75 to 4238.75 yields 3.0 angstrom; 11.4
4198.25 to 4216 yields 2.8 angstrom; 10.7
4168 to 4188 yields 4.1 angstrom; 9.2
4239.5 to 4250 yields 0.8 angstrom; 13.2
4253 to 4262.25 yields -2.3 angstrom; 18.7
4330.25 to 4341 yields -1.3 angstrom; 20.3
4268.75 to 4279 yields -3.0 angstrom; 20.3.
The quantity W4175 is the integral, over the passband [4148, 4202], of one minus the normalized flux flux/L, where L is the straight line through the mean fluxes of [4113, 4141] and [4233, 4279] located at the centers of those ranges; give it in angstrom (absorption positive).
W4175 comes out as 6.02 angstrom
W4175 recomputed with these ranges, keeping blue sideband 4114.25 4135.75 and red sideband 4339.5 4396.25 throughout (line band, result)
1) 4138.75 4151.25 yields -0.9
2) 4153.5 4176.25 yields 2.8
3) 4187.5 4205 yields 1.5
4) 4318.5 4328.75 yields -3.6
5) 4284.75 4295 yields -4.9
